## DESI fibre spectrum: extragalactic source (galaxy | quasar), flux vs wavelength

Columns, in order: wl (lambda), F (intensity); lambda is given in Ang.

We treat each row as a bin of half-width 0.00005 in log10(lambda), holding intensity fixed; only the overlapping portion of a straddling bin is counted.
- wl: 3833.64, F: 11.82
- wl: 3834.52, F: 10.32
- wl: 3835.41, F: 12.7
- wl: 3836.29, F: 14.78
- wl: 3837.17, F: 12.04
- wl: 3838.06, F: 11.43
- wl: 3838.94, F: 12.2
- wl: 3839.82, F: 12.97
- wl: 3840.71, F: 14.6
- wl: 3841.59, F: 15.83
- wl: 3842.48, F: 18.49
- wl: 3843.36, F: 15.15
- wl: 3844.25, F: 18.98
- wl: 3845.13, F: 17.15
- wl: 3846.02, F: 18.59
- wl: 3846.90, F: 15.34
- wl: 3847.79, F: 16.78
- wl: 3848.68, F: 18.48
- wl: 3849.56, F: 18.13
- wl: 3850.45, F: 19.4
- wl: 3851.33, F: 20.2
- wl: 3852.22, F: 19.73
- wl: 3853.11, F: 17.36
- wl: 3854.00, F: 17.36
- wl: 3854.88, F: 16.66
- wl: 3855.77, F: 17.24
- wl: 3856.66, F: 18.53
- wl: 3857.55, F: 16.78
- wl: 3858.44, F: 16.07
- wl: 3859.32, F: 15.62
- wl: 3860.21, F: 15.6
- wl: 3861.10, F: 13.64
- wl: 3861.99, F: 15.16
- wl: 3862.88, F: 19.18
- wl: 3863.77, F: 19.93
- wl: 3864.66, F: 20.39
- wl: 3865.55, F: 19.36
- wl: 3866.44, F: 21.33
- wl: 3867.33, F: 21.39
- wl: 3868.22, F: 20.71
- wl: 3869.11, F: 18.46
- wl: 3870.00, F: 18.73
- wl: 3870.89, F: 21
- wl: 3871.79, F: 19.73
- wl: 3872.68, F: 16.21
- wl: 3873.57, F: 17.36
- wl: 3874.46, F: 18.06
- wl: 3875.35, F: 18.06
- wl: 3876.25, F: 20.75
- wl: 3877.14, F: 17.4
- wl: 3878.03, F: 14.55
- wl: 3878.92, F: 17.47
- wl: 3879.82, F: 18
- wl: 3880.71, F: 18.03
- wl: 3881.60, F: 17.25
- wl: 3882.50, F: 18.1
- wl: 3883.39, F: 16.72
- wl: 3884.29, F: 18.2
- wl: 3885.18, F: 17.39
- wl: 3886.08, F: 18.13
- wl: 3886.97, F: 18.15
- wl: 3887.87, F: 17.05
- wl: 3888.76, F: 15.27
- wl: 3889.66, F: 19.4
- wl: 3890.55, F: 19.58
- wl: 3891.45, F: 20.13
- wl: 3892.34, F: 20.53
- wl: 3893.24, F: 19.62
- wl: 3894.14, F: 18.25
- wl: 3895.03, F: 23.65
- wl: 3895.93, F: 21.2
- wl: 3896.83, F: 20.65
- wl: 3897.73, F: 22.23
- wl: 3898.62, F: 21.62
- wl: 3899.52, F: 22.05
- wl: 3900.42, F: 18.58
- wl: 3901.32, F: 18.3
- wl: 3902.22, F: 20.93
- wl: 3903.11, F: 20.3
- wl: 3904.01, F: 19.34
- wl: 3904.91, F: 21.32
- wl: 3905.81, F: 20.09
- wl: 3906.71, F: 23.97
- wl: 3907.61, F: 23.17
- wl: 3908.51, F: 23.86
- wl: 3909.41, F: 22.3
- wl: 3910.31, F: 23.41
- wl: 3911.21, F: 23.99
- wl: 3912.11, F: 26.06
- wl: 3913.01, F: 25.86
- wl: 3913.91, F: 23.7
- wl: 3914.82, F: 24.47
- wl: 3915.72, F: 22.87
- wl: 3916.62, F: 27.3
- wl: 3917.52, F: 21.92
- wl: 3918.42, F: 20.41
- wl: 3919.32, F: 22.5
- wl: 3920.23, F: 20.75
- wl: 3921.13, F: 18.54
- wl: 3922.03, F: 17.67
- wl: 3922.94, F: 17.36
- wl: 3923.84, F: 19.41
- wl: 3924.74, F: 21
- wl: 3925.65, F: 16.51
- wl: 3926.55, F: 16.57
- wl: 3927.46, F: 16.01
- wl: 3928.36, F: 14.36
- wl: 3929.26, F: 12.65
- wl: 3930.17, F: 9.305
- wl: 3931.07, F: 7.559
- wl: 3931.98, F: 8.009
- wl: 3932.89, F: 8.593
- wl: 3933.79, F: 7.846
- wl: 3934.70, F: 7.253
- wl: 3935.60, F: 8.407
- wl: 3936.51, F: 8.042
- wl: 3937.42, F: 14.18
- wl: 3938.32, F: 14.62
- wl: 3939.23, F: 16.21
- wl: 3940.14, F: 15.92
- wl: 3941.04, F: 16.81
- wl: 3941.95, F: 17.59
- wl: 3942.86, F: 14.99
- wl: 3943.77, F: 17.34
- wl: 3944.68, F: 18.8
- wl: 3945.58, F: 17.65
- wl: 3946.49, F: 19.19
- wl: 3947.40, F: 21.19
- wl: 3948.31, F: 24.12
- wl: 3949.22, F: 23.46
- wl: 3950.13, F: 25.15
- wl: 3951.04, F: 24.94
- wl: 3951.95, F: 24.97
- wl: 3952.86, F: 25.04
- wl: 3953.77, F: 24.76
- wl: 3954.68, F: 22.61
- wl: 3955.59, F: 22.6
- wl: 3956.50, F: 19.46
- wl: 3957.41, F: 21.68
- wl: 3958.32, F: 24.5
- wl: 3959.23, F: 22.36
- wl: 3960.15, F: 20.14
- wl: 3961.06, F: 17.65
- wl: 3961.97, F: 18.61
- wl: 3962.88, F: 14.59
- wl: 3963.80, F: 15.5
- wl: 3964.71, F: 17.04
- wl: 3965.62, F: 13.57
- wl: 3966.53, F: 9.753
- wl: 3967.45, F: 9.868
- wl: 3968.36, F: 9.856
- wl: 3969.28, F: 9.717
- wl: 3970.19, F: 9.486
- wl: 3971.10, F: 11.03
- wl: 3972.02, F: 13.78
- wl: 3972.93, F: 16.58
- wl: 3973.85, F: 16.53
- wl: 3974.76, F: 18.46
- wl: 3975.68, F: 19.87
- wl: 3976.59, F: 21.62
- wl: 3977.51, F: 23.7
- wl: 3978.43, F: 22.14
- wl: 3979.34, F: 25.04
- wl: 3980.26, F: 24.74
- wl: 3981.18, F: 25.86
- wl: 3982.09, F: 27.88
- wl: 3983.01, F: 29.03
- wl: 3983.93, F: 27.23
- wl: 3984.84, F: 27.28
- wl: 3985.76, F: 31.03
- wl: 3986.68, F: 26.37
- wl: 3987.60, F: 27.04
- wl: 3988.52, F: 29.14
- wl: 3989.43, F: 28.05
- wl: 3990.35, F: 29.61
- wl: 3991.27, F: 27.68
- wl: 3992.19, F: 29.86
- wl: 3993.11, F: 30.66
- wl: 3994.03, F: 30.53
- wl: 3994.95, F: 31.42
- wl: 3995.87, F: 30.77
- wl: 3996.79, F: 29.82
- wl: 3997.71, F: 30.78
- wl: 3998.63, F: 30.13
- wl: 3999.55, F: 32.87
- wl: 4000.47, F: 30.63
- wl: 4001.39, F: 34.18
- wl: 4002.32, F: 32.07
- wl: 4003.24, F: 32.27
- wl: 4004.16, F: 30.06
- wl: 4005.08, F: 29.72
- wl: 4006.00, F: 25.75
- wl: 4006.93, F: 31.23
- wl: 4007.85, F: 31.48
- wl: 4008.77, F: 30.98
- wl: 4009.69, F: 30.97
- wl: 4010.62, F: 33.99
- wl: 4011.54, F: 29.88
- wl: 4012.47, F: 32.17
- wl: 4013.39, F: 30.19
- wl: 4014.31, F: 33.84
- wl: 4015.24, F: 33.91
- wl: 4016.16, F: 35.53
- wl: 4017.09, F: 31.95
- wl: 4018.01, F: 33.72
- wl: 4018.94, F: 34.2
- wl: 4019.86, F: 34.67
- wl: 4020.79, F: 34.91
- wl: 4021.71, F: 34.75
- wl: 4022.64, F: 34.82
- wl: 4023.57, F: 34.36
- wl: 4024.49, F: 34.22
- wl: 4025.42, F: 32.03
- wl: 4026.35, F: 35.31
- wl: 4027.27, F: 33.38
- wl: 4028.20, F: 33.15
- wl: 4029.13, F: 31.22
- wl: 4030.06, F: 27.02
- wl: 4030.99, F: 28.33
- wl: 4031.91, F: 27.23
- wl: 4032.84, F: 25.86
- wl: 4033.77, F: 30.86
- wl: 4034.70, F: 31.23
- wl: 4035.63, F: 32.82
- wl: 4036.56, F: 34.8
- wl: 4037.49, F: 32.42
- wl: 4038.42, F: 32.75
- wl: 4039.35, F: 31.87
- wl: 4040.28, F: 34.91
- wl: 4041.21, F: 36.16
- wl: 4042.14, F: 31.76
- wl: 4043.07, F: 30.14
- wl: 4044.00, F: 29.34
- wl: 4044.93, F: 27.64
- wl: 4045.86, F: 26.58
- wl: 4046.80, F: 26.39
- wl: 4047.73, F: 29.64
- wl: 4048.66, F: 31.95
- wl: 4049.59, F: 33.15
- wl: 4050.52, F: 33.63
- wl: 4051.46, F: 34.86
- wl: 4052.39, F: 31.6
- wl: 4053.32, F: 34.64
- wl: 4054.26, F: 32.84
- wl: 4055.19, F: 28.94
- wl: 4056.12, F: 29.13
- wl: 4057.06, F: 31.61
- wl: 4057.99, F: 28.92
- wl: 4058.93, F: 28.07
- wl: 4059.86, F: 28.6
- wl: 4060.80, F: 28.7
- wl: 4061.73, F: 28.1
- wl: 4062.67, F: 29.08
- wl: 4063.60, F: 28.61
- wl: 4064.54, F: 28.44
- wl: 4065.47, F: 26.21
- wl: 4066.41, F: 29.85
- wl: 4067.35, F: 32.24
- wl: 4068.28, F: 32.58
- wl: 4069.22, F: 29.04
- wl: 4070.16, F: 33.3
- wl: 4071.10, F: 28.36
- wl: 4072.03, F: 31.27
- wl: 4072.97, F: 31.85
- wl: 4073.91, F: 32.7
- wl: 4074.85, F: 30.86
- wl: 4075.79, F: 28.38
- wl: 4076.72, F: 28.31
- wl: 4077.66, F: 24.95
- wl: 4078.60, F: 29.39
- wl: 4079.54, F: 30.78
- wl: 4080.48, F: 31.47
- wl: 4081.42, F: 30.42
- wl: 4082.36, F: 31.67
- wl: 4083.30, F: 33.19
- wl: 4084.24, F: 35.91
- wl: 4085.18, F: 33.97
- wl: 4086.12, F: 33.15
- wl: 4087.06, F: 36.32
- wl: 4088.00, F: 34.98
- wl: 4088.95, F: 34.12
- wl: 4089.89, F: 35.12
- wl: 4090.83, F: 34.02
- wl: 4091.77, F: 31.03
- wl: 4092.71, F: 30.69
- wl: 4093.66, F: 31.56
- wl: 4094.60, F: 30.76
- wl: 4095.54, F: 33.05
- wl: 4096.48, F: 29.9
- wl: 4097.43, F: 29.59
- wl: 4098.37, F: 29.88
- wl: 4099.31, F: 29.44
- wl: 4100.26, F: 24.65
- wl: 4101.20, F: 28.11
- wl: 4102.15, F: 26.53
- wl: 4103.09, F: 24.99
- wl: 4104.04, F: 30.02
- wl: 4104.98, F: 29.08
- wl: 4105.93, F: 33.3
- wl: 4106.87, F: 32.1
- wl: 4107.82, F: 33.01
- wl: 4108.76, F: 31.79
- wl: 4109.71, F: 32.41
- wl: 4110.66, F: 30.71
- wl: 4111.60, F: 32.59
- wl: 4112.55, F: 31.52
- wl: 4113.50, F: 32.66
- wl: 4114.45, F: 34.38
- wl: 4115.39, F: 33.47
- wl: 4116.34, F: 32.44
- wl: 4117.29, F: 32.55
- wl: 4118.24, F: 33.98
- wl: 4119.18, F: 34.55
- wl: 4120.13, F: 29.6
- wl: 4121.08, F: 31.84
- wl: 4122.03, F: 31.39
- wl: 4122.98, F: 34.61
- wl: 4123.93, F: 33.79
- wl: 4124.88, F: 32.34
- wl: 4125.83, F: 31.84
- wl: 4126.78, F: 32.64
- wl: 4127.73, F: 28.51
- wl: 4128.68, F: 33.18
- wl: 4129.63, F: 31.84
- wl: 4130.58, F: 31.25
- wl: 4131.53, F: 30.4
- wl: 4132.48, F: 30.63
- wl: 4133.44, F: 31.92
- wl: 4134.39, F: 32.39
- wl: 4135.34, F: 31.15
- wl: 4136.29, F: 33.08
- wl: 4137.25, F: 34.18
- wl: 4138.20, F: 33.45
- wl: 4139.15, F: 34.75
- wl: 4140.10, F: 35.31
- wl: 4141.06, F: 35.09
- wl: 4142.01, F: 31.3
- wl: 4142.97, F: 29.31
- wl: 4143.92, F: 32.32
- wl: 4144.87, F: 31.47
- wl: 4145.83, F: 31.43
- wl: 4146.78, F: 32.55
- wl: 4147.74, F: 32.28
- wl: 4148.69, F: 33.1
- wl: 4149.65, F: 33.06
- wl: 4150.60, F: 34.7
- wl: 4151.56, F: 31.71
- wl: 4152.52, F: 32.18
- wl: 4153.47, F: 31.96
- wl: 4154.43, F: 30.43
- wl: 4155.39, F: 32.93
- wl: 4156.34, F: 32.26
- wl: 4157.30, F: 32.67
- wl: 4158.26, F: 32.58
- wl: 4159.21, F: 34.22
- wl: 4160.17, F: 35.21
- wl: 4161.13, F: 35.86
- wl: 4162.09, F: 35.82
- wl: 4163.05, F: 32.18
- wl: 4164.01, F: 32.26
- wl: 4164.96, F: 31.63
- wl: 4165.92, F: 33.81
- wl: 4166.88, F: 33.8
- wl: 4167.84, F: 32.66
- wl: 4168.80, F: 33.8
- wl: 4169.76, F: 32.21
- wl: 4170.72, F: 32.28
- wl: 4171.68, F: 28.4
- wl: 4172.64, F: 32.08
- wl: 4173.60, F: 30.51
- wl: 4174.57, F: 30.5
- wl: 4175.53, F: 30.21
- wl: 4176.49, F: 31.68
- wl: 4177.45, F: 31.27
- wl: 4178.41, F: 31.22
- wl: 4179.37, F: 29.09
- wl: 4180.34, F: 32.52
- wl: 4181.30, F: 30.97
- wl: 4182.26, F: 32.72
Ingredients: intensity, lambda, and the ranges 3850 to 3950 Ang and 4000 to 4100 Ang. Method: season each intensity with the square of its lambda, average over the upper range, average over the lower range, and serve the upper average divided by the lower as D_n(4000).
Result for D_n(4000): 1.8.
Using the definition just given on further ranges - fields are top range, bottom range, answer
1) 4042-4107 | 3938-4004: 1.43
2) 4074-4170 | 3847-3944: 1.97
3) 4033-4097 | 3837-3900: 1.91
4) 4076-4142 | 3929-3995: 1.75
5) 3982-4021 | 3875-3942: 1.76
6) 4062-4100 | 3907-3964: 1.78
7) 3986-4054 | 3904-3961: 1.72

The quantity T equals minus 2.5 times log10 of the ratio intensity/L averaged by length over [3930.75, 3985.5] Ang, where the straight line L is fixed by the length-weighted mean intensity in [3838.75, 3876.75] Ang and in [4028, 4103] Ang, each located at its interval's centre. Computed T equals 0.31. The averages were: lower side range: 17.8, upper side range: 30.7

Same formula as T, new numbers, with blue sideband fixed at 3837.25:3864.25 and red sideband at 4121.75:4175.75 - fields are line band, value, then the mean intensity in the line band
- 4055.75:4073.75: -0.064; 29.7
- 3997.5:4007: -0.241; 30.9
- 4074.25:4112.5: -0.056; 31.1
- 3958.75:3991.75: 0.143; 20.5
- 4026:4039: -0.183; 31.1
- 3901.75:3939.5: 0.123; 18.1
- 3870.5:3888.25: 0.020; 17.9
